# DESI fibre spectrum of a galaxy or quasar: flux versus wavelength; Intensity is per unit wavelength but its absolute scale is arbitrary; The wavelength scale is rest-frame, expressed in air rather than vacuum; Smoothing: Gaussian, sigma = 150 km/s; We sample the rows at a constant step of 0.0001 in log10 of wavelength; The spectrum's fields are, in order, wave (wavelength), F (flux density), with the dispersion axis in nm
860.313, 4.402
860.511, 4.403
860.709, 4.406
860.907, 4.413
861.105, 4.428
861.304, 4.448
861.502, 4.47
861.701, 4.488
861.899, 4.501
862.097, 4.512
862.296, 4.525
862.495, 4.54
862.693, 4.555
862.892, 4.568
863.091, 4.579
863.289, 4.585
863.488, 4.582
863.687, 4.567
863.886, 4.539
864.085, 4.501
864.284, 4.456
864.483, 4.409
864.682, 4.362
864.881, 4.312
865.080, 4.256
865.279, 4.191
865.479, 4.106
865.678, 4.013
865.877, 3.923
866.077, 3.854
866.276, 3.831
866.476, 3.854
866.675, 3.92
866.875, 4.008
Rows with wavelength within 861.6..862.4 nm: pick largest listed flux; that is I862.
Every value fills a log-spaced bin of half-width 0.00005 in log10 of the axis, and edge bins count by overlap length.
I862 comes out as 4.525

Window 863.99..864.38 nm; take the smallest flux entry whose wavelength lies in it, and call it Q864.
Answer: 4.456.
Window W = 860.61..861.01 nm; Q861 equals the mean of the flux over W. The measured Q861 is 4.42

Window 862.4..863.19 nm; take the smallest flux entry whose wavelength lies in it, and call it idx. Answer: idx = 4.54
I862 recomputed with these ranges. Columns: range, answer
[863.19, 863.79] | 4.585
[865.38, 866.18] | 4.106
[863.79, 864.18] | 4.539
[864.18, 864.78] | 4.456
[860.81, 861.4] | 4.448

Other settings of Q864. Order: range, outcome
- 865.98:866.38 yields 3.831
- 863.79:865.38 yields 4.191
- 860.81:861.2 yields 4.413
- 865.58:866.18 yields 3.854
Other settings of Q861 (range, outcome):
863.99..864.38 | 4.48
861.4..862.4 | 4.5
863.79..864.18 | 4.52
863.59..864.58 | 4.49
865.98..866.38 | 3.84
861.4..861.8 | 4.48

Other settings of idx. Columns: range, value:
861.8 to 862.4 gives 4.501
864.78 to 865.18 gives 4.256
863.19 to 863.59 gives 4.582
